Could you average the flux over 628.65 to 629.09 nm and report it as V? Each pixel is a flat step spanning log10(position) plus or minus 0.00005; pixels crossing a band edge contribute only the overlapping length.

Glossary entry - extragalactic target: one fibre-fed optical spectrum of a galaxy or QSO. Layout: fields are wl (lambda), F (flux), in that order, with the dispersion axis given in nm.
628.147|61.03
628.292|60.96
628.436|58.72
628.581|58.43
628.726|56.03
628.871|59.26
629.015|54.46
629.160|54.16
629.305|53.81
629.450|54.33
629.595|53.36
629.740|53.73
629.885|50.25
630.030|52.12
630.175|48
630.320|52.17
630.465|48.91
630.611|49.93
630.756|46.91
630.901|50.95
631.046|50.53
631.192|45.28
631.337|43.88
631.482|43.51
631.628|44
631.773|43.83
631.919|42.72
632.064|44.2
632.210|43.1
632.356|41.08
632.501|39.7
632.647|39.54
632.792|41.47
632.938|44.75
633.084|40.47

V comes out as 56.6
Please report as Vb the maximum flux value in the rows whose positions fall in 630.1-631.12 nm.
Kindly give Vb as 52.17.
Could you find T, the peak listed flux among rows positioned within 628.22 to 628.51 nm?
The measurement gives 60.96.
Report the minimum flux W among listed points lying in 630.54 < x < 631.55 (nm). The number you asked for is 43.51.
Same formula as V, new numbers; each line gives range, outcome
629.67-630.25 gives 51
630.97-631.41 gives 46.6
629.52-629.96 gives 52.5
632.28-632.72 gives 40.2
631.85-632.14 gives 43.5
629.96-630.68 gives 50.2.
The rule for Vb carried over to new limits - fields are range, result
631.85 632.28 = 44.2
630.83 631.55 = 50.95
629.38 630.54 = 54.33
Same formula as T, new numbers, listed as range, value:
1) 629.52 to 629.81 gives 53.73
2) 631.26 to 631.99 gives 44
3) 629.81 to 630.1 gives 52.12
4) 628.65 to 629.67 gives 59.26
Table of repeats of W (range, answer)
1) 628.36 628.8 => 56.03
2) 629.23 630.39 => 48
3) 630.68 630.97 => 46.91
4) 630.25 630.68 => 48.91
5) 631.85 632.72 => 39.54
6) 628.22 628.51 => 58.72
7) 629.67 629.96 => 50.25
